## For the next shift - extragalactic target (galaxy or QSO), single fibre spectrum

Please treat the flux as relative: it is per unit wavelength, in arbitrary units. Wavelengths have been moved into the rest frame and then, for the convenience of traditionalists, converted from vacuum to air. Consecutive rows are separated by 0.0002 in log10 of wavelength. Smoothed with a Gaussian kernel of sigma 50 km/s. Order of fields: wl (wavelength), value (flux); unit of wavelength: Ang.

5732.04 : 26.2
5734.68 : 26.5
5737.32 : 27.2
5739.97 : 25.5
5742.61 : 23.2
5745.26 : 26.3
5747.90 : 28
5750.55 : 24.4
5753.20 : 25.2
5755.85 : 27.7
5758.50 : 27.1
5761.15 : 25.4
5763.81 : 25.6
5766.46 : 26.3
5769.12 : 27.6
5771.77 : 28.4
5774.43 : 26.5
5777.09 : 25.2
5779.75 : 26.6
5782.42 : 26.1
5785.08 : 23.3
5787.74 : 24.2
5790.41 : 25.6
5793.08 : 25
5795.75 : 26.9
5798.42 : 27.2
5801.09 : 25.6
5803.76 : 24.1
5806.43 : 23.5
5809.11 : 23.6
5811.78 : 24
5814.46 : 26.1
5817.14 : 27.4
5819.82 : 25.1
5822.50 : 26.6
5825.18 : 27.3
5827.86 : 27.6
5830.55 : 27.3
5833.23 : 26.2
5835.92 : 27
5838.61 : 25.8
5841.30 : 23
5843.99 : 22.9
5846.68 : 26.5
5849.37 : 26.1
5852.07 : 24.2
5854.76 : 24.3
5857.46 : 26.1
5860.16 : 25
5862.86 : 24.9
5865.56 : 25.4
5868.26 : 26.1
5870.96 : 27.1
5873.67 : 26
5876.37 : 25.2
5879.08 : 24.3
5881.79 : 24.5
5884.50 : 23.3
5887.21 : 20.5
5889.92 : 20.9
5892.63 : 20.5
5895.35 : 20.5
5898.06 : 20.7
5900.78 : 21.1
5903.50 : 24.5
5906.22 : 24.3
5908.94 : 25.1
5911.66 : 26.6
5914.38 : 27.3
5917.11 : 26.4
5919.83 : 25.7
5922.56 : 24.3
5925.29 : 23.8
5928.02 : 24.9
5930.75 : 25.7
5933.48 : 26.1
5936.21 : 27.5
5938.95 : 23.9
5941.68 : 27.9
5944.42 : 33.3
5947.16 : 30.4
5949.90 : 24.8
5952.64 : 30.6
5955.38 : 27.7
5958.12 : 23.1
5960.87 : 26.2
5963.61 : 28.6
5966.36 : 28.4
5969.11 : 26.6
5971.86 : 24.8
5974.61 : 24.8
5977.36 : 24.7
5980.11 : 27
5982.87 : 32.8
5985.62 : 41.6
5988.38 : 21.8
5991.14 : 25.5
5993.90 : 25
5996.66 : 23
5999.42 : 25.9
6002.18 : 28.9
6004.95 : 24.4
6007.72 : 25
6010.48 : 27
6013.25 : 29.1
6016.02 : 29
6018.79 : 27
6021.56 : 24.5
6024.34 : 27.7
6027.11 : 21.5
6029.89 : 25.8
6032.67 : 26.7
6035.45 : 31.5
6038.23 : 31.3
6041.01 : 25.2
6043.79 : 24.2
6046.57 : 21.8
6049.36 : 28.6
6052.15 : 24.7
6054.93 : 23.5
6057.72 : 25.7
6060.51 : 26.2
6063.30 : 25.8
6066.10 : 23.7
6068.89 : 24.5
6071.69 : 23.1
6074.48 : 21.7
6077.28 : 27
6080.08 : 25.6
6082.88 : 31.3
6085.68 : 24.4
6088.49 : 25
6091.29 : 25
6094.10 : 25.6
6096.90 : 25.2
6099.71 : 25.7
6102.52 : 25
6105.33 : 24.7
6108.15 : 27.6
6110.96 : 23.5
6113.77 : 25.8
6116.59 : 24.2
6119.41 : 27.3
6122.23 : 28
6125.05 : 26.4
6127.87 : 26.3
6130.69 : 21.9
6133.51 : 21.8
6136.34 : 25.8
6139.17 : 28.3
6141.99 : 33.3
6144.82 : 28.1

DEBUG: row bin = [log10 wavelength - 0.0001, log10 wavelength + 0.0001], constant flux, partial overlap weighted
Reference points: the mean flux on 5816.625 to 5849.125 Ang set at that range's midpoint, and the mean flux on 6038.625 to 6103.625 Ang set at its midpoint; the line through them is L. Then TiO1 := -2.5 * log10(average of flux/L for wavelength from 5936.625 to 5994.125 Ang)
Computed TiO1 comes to -0.08 mag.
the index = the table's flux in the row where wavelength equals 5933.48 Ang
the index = 26.1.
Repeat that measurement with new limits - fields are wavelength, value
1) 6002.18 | 28.9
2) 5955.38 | 27.7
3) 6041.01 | 25.2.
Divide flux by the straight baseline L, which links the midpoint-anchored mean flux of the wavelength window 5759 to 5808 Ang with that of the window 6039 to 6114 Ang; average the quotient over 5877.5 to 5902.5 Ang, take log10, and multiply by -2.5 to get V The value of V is 0.17 mag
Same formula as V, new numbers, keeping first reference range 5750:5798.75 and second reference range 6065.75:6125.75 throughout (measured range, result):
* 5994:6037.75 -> -0.04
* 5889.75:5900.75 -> 0.24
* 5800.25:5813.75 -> 0.08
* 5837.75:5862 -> 0.04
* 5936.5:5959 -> -0.08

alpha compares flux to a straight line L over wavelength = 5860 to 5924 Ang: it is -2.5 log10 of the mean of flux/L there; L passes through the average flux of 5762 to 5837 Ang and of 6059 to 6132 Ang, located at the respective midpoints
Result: 0.070 mag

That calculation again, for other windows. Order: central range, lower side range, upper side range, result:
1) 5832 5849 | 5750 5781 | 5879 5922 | -0.021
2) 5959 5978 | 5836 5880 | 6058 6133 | -0.041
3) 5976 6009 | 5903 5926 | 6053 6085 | -0.075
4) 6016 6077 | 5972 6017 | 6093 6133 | 0.035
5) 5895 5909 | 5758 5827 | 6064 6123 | 0.135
